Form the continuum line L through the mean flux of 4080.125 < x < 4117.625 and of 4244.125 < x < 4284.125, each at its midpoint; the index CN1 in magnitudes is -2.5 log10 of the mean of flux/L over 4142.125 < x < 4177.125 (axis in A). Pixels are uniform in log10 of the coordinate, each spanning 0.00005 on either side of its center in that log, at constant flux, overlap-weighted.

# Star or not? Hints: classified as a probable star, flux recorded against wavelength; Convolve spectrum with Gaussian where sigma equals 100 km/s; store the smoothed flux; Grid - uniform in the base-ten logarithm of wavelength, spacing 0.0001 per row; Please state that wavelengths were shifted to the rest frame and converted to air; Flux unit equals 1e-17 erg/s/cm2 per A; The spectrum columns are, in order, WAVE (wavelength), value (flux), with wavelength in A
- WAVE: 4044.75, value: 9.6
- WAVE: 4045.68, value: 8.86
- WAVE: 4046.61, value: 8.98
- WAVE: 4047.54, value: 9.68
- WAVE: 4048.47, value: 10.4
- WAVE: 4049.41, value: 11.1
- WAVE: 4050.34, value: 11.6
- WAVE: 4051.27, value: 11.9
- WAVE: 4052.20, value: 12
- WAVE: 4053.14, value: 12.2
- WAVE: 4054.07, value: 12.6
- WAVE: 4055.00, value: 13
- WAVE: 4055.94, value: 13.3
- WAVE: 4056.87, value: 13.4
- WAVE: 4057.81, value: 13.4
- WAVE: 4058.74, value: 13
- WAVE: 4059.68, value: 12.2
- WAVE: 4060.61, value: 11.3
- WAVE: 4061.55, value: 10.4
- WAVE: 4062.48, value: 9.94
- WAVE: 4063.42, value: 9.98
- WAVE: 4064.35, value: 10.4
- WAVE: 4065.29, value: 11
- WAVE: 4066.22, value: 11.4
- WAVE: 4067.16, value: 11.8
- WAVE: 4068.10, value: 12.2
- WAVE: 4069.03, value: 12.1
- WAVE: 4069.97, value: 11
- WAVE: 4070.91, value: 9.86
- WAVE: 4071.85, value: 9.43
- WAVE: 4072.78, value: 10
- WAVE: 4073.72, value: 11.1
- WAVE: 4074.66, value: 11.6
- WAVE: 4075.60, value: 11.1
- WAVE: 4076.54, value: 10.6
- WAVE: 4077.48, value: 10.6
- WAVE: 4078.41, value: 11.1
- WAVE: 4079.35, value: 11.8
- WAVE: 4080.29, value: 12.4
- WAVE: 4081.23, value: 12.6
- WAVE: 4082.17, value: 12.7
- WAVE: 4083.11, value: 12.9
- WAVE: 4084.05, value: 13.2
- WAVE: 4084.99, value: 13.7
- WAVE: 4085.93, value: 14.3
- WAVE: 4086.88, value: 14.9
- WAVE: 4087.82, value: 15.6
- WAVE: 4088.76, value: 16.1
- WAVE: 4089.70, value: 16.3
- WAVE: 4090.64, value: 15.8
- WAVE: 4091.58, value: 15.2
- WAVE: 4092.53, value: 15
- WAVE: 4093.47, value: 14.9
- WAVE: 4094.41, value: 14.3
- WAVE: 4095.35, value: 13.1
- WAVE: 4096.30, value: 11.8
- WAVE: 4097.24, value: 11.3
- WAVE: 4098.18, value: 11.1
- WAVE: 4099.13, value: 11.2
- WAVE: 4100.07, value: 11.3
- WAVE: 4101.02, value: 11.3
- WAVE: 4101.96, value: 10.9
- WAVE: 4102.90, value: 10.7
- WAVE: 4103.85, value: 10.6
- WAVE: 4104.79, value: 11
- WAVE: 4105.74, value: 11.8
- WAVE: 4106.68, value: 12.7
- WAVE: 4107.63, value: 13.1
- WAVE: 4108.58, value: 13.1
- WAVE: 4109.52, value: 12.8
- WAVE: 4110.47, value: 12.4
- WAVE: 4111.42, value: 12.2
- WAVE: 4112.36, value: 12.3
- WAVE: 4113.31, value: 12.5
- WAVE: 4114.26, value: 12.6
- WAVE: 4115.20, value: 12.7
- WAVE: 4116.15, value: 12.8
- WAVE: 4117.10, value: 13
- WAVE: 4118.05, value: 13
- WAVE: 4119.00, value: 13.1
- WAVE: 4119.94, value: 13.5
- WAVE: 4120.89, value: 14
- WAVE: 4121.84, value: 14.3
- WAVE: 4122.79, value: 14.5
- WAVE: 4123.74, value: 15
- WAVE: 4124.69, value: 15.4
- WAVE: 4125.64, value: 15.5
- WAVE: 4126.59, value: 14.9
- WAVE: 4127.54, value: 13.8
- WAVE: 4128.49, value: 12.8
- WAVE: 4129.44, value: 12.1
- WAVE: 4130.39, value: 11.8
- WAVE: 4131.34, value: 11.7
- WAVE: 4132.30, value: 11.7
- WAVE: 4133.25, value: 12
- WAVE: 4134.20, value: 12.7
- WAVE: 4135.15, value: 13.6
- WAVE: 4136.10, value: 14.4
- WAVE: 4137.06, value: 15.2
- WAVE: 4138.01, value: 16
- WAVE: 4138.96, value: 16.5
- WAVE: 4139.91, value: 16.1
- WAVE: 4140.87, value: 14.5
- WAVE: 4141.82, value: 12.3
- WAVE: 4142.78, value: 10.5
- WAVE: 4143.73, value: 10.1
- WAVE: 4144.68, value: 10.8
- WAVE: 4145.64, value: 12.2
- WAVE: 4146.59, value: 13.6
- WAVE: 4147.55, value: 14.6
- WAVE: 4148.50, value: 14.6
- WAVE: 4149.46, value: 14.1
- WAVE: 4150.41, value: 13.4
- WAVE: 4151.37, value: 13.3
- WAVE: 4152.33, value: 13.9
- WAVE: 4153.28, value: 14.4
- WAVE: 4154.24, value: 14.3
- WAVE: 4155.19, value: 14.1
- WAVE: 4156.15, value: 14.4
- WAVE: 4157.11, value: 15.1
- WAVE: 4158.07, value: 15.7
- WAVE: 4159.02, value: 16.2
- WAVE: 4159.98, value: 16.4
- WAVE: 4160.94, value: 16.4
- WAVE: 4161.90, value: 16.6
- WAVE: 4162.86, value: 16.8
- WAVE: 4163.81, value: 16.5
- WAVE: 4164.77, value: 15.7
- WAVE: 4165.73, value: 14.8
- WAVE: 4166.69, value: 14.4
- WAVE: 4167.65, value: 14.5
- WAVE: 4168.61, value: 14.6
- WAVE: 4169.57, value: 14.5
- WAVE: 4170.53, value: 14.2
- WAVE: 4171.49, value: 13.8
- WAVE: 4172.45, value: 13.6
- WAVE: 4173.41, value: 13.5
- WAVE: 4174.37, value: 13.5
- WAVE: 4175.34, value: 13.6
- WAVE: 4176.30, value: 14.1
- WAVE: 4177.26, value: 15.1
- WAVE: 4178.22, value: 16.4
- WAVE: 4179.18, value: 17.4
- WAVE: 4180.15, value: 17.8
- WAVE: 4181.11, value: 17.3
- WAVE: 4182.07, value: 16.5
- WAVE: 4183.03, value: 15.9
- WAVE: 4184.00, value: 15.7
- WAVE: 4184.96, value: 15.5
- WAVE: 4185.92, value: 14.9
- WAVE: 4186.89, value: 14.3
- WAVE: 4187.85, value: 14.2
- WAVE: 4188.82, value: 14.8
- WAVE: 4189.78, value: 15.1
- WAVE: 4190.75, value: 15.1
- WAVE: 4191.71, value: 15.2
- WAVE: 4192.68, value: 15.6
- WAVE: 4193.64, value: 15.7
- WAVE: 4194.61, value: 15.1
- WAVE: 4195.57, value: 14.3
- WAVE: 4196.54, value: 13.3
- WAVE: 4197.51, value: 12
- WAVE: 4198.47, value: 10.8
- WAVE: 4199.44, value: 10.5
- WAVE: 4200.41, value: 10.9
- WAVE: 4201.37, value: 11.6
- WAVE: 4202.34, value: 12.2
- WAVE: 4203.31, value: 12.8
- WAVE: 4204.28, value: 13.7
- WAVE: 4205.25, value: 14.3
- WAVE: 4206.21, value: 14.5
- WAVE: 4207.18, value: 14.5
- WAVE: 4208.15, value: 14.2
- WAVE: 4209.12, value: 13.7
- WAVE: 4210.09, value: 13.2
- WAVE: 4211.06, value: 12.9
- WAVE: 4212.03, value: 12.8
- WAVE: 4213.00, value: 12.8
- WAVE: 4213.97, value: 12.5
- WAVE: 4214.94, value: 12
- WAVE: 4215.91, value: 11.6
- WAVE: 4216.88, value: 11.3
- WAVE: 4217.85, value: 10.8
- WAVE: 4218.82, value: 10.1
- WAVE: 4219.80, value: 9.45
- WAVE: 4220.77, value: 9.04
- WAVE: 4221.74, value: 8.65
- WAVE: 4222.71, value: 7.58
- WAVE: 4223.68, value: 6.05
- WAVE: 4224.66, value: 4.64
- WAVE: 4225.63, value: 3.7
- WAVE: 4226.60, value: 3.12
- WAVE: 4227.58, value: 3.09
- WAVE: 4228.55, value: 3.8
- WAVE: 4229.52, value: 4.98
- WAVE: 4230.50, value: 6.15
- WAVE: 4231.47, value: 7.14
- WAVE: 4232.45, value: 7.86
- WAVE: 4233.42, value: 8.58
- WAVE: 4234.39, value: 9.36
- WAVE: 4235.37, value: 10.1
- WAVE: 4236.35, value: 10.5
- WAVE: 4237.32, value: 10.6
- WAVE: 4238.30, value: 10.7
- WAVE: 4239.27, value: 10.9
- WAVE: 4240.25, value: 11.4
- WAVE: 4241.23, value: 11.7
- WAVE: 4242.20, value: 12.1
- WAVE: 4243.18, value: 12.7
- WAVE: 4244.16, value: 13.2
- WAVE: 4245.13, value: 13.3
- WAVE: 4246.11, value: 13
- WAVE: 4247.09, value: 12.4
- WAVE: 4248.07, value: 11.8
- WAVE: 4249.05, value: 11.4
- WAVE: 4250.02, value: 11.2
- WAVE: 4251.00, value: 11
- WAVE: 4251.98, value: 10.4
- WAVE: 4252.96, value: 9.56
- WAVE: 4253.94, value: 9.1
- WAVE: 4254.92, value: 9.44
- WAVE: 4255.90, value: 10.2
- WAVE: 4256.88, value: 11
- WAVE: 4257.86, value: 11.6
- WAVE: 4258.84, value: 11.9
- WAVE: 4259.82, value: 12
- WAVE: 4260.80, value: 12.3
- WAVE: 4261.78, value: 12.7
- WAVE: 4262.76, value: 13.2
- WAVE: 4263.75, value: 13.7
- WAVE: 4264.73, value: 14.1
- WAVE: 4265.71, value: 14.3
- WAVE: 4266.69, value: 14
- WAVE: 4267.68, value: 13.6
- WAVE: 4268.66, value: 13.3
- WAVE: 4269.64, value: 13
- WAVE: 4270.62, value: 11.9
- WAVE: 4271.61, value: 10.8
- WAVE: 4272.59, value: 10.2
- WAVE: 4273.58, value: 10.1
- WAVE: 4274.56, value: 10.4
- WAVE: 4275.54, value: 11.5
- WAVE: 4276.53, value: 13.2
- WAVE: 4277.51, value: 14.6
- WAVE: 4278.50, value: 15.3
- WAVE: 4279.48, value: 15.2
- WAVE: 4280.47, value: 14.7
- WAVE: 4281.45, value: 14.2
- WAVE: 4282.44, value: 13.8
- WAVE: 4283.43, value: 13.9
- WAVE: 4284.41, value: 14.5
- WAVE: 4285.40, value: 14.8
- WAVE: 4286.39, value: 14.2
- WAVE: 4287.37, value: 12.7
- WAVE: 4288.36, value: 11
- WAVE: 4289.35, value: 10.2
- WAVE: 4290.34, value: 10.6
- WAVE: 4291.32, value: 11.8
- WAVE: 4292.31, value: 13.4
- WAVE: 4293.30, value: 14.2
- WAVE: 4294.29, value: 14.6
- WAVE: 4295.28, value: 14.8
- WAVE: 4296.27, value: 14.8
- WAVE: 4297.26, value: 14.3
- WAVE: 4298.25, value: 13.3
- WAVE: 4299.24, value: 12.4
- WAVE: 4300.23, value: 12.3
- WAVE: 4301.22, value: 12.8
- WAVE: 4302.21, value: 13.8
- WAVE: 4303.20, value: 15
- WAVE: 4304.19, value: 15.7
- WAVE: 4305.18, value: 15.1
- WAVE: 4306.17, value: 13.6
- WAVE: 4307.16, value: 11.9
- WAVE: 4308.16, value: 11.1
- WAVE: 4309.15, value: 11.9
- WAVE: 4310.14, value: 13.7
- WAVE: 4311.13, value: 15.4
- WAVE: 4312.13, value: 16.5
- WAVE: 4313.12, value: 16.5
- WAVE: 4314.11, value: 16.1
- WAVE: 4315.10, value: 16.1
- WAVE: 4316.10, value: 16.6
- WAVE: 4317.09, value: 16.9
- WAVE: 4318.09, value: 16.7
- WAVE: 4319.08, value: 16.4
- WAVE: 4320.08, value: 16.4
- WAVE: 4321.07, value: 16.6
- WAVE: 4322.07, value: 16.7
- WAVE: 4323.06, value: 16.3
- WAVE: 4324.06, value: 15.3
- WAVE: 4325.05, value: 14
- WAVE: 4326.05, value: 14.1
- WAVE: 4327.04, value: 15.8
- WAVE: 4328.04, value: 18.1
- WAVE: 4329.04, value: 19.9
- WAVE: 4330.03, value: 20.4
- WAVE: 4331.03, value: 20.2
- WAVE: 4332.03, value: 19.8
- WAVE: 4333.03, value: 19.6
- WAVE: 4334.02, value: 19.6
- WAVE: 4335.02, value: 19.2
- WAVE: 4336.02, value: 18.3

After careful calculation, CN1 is -0.12 mag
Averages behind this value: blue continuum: 13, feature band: 14.2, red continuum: 12.4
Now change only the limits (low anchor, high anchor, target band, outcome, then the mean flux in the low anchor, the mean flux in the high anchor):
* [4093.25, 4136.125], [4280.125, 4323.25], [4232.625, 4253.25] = 0.23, 12.7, 14.3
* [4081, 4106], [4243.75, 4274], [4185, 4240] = 0.11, 13.1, 11.9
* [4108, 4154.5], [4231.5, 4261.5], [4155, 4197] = -0.22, 13.4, 11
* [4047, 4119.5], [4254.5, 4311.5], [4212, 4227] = 0.37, 12.2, 13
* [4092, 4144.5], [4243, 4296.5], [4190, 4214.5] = -0.05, 13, 12.6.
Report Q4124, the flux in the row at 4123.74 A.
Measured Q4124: 15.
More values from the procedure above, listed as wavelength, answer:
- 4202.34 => 12.2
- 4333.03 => 19.6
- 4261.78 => 12.7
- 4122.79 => 14.5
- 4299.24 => 12.4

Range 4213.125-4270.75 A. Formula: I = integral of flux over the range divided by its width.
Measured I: 10.4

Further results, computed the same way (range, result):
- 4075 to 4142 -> 13.2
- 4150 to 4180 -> 14.9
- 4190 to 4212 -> 13.5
